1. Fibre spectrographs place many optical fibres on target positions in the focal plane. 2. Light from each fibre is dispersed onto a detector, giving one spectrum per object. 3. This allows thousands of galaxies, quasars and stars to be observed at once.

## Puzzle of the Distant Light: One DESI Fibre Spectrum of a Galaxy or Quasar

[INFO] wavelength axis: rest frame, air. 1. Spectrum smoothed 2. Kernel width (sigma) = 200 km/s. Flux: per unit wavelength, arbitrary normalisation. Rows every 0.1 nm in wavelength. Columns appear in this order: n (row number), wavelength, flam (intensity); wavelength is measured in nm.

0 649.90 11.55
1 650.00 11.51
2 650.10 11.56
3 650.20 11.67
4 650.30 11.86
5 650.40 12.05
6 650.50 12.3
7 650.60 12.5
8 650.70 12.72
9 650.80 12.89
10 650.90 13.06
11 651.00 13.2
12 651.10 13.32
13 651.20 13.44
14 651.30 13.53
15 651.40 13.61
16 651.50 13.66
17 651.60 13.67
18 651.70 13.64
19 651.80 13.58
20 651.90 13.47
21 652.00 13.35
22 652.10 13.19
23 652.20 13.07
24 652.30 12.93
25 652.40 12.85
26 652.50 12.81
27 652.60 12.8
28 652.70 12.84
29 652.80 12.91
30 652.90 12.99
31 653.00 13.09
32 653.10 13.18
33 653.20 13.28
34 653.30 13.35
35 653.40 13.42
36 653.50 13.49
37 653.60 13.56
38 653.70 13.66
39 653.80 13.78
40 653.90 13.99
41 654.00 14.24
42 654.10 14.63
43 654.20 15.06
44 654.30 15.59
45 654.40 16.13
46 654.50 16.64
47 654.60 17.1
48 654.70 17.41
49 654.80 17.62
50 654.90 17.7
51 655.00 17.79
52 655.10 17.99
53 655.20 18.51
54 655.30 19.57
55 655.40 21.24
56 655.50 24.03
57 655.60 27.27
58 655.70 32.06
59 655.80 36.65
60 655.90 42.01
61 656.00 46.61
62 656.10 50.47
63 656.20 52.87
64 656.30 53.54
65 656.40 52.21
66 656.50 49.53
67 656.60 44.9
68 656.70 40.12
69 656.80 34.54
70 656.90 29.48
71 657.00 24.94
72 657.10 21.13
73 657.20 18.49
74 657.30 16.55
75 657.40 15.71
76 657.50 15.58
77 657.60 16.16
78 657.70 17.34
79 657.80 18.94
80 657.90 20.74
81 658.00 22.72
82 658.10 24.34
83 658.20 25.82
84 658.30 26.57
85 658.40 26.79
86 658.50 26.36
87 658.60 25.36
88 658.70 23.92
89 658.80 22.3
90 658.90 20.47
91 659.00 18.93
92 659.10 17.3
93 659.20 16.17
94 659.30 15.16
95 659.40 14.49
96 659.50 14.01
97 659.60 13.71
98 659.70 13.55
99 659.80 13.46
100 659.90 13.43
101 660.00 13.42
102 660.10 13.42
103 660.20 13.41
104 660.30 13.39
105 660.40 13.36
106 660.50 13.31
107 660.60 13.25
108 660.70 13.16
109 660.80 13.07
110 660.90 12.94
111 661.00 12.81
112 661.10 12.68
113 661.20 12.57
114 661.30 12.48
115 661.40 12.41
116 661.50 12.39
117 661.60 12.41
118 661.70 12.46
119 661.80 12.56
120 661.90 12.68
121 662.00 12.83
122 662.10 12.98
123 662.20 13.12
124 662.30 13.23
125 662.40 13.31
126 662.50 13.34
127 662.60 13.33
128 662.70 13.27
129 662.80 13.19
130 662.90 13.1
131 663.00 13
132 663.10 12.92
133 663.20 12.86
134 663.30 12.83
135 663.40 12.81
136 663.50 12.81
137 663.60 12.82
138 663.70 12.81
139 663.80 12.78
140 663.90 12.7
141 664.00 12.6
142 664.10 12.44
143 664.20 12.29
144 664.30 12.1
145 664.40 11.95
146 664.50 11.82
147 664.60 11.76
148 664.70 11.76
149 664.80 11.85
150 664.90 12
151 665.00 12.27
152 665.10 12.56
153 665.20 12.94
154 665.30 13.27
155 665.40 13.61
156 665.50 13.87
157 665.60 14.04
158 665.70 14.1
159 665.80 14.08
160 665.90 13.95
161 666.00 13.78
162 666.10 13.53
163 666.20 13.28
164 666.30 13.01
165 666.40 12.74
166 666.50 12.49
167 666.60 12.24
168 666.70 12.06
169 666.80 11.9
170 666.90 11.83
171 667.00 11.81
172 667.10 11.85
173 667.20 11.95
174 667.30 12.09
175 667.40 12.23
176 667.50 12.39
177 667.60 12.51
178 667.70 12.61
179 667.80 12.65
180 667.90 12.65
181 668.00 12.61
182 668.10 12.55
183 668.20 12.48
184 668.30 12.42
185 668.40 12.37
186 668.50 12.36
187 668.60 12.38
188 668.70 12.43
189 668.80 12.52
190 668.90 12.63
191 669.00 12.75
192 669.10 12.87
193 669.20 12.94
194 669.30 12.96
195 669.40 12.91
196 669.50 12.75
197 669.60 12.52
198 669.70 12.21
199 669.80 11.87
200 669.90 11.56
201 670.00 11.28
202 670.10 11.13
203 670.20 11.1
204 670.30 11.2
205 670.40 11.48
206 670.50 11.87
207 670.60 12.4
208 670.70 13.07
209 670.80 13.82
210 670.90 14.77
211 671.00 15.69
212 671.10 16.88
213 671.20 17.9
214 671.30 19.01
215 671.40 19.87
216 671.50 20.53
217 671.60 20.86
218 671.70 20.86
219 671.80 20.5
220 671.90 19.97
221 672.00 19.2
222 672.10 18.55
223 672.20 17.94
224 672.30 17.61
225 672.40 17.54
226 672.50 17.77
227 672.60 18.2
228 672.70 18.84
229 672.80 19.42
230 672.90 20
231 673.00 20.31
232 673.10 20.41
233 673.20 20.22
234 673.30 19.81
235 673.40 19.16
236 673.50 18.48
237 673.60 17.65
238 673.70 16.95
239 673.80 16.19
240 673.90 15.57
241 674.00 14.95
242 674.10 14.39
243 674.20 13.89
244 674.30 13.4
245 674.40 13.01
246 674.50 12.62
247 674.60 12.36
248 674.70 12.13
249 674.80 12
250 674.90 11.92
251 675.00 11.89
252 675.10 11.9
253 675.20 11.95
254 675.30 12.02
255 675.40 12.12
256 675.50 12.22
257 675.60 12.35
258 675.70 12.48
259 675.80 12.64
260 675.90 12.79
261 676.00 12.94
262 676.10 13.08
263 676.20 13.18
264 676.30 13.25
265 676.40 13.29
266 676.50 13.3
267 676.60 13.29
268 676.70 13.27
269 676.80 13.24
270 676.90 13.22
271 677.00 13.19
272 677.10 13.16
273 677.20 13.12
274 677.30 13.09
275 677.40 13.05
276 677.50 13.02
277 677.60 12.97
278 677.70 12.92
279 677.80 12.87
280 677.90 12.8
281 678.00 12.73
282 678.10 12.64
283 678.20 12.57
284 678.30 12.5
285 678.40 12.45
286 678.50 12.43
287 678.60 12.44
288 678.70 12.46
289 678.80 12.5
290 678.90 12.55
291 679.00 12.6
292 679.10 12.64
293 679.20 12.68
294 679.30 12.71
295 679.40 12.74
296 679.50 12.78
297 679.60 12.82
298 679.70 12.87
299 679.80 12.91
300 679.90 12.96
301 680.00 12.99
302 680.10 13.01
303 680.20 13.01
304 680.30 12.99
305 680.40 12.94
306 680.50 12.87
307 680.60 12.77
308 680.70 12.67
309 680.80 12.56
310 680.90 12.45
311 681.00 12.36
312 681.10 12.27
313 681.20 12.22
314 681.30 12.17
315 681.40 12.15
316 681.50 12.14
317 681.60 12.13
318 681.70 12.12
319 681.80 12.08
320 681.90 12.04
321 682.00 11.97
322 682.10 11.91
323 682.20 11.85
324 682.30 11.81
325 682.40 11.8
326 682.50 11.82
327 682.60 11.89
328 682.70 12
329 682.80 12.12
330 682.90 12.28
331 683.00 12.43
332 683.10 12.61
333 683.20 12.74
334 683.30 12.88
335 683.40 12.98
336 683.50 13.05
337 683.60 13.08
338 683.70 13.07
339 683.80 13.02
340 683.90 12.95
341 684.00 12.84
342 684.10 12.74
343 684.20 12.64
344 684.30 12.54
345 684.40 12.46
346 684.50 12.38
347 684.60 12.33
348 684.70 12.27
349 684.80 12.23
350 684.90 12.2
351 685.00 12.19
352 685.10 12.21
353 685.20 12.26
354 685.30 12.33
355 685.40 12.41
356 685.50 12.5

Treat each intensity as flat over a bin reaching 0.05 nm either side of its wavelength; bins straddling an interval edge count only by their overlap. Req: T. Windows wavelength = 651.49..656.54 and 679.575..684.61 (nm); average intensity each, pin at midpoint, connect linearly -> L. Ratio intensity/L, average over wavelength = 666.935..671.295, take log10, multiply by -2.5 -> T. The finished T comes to 0.27 mag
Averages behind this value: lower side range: 20.7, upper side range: 12.5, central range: 12.7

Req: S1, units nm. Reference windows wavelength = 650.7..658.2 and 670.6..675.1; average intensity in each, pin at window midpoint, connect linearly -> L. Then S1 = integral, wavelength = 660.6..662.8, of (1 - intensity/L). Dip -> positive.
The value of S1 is 0.722 nm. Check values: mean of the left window 20.7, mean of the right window 16.9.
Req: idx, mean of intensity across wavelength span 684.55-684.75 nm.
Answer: 12.3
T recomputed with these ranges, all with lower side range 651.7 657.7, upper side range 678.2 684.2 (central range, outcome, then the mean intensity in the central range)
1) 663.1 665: 0.437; 12.4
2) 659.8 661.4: 0.446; 13.1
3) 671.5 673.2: -0.230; 19.3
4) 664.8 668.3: 0.354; 12.7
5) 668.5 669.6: 0.304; 12.7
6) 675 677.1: 0.124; 12.8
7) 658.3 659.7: 0.038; 19.6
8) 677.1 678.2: 0.069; 12.9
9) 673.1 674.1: -0.162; 17.6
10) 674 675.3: 0.169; 12.7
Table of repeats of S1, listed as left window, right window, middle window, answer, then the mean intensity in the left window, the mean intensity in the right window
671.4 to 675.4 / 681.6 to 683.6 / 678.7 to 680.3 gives 0.111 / 16.7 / 12.2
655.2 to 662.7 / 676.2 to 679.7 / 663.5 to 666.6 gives 0.965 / 21.4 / 12.9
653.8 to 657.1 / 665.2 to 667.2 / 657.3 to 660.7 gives 0.793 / 28.2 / 13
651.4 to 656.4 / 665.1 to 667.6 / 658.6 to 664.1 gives 0.611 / 19.8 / 12.9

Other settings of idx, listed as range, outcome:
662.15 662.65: 13.3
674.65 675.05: 12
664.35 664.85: 11.8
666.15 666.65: 12.8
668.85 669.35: 12.8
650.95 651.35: 13.4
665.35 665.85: 13.9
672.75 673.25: 20.1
